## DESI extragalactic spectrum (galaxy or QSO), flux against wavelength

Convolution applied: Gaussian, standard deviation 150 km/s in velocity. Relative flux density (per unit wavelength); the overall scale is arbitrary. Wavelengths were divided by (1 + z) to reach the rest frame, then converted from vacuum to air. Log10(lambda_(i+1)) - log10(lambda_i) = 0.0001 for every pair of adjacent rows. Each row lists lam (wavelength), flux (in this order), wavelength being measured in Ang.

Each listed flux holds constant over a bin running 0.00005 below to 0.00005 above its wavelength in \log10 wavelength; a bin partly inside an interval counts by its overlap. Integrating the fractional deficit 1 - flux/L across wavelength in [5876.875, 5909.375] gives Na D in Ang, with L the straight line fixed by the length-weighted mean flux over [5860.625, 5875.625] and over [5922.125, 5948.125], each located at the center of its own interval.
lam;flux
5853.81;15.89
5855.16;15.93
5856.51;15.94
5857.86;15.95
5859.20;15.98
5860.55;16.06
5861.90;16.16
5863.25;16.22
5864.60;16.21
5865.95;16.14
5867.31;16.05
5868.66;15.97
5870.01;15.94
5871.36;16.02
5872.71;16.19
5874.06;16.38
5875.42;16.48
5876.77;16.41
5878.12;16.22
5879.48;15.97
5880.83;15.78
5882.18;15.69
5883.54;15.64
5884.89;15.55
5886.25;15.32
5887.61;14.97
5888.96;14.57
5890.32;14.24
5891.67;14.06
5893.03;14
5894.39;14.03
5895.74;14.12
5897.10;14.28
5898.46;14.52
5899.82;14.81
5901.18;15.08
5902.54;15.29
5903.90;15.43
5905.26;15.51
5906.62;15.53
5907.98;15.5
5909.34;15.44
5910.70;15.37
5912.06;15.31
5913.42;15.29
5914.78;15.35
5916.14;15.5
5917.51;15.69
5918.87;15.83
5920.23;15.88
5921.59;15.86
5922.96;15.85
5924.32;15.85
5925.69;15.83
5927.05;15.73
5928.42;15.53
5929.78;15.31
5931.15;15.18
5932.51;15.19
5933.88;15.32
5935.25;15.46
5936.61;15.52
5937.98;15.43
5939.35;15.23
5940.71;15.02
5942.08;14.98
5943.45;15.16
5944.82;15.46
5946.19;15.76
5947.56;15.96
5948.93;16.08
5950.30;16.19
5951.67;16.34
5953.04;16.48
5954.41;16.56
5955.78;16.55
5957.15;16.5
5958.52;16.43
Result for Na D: 1.6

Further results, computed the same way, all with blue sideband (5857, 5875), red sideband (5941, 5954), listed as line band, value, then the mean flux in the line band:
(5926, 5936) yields 0.3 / 15.4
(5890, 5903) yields 1.3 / 14.4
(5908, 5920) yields 0.3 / 15.5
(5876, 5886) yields 0.1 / 15.9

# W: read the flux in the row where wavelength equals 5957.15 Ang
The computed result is 16.5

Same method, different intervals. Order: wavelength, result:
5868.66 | 15.97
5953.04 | 16.48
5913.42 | 15.29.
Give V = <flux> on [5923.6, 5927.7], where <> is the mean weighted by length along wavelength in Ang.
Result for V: 15.8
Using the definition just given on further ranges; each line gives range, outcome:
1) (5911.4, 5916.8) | 15.4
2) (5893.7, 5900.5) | 14.3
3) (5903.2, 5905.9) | 15.5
